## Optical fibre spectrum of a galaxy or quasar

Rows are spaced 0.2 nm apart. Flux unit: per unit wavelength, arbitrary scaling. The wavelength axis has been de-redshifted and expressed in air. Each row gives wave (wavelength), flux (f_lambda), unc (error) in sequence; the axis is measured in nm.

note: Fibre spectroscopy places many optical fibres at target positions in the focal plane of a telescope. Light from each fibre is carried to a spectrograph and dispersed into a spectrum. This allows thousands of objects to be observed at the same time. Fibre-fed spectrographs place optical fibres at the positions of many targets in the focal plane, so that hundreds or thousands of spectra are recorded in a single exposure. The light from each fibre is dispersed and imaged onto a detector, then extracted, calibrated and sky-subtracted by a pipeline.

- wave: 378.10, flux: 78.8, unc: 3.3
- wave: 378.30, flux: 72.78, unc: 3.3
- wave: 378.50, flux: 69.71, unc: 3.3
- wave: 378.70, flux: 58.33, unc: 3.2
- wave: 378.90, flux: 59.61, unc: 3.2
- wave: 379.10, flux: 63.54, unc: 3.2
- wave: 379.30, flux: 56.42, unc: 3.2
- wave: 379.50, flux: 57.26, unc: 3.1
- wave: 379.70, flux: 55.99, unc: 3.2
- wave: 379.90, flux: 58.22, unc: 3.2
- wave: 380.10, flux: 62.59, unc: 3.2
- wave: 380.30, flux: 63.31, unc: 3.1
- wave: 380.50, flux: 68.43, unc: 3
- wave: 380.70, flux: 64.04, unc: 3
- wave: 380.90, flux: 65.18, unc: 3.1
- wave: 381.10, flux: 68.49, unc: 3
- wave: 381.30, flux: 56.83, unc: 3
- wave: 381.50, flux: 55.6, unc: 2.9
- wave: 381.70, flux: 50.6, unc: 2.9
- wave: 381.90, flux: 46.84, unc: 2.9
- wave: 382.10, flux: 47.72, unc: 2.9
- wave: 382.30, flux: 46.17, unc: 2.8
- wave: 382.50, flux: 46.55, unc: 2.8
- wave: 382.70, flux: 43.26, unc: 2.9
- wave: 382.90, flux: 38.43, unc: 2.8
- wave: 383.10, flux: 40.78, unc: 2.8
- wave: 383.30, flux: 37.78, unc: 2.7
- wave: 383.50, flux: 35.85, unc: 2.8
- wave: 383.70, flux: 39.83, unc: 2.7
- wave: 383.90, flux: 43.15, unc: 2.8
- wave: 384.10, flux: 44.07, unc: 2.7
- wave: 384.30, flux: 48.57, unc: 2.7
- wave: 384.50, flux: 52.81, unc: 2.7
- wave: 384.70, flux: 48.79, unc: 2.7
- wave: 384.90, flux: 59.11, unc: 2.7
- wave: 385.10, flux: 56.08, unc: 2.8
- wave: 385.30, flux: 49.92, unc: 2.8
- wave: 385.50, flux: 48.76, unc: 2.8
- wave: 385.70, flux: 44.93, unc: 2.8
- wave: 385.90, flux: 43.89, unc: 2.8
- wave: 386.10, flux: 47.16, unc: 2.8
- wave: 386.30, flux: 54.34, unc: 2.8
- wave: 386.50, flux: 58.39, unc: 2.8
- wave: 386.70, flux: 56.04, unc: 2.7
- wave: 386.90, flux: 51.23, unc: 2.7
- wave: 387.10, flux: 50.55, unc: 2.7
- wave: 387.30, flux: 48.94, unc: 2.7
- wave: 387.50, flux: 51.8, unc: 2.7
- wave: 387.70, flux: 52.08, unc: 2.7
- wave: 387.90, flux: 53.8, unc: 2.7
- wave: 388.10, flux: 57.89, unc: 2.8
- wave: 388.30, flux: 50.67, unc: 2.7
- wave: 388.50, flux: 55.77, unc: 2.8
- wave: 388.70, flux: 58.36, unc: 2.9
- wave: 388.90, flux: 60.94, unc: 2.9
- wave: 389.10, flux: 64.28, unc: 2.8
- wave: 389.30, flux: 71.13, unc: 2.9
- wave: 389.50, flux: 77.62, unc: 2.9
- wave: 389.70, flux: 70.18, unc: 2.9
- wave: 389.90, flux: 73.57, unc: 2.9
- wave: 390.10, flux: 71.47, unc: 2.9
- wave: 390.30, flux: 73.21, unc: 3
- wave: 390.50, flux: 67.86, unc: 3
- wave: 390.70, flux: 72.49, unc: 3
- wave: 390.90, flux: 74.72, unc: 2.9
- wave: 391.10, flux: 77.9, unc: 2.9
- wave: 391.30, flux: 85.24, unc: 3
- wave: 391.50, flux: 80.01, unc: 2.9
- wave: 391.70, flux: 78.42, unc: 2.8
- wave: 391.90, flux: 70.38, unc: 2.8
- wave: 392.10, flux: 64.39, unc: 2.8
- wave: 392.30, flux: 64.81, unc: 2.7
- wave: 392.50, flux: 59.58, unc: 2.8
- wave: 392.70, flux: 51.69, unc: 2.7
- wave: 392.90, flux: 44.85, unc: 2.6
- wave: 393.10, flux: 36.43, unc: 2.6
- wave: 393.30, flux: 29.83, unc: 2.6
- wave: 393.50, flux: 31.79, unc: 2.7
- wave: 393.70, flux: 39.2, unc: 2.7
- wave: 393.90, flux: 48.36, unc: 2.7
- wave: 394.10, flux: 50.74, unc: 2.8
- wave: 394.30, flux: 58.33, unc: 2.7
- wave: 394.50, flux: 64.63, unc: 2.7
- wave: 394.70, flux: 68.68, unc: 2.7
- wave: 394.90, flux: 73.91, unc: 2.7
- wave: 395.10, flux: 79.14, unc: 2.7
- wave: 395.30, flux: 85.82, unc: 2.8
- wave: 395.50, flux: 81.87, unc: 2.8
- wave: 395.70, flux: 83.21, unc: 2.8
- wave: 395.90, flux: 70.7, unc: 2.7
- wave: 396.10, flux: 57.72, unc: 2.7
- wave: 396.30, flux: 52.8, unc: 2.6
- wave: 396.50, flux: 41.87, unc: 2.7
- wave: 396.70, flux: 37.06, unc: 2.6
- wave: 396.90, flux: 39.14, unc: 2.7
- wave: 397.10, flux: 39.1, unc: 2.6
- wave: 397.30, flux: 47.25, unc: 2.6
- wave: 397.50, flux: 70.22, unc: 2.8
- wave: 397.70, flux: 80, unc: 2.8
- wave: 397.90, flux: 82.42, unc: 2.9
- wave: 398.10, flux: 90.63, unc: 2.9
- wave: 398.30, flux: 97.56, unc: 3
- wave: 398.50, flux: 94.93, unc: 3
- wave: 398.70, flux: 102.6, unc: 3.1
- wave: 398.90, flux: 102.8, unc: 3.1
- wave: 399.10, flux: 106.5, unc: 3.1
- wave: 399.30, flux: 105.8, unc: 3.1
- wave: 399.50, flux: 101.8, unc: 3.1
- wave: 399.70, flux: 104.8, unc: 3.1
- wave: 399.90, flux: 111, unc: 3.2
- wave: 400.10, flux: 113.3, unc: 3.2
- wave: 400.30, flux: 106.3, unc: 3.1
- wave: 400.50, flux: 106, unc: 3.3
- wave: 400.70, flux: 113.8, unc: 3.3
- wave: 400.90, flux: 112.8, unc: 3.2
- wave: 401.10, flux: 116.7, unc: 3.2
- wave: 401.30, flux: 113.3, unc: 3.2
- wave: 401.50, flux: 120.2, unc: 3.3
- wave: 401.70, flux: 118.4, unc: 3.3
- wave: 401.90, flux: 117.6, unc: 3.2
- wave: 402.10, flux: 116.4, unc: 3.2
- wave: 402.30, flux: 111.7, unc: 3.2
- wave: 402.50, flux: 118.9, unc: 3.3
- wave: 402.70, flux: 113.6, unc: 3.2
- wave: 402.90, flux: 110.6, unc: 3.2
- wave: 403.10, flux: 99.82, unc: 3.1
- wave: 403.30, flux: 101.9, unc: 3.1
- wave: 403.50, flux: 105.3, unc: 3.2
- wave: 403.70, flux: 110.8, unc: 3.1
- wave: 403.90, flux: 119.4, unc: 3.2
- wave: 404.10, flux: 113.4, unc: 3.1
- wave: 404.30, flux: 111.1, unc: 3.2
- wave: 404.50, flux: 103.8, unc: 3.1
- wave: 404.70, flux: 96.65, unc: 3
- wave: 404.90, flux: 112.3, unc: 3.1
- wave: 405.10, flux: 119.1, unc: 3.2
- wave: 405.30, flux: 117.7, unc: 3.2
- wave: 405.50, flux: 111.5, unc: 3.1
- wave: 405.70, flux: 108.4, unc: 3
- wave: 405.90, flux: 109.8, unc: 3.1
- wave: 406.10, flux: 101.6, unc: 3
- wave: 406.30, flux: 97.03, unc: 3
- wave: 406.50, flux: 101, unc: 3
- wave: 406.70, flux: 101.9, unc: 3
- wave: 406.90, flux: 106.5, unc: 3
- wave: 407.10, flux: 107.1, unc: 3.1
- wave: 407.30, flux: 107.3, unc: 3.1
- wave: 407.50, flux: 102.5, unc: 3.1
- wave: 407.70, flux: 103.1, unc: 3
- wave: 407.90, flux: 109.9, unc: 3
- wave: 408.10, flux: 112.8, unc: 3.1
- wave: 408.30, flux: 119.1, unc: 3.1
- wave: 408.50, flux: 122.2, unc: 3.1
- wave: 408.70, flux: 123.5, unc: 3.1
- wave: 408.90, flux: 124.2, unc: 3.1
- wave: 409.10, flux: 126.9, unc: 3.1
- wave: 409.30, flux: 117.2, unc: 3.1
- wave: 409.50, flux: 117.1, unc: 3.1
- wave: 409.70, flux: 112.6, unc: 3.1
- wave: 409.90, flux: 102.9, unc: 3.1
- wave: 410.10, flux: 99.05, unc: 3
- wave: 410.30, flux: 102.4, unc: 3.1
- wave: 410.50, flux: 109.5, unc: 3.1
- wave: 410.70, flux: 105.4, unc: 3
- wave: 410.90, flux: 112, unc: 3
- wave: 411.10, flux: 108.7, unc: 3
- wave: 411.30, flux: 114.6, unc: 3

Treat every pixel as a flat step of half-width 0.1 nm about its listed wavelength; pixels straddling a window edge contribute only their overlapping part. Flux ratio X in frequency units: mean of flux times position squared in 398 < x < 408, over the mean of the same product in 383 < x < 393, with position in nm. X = 2.0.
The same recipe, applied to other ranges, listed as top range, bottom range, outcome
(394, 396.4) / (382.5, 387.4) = 1.53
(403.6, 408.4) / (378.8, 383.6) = 2.29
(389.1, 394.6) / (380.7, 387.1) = 1.32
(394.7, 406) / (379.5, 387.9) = 2.04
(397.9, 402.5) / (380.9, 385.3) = 2.44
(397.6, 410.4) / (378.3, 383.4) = 2.20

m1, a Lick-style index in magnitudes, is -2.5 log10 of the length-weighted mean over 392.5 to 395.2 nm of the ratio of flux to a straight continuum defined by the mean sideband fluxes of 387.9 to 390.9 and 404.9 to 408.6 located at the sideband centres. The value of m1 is 0.42 mag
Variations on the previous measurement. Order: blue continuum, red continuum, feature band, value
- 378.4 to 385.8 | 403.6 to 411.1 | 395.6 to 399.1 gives 0.23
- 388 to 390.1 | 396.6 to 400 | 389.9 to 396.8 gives 0.16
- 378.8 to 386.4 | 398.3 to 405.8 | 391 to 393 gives 0.17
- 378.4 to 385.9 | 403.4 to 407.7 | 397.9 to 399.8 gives -0.09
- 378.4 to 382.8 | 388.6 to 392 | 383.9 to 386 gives 0.28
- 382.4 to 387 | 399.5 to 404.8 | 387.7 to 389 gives 0.09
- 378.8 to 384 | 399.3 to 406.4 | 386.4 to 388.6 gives 0.28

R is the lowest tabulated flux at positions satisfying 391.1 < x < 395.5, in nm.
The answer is 29.83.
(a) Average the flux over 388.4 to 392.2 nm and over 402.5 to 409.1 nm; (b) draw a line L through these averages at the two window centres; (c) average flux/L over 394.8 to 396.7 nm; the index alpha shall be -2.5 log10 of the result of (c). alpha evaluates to 0.23 mag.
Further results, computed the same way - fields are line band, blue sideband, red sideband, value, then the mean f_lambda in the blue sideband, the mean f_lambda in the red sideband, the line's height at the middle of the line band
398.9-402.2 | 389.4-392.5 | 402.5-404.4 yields -0.10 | 73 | 110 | 101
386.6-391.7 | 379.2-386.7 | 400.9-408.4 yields 0.07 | 51.6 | 110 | 68.3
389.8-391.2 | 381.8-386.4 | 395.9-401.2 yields -0.15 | 46.3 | 85.7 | 63.7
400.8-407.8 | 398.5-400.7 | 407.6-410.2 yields 0.01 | 106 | 115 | 110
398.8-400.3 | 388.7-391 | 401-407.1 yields -0.10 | 70.1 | 110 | 97.5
